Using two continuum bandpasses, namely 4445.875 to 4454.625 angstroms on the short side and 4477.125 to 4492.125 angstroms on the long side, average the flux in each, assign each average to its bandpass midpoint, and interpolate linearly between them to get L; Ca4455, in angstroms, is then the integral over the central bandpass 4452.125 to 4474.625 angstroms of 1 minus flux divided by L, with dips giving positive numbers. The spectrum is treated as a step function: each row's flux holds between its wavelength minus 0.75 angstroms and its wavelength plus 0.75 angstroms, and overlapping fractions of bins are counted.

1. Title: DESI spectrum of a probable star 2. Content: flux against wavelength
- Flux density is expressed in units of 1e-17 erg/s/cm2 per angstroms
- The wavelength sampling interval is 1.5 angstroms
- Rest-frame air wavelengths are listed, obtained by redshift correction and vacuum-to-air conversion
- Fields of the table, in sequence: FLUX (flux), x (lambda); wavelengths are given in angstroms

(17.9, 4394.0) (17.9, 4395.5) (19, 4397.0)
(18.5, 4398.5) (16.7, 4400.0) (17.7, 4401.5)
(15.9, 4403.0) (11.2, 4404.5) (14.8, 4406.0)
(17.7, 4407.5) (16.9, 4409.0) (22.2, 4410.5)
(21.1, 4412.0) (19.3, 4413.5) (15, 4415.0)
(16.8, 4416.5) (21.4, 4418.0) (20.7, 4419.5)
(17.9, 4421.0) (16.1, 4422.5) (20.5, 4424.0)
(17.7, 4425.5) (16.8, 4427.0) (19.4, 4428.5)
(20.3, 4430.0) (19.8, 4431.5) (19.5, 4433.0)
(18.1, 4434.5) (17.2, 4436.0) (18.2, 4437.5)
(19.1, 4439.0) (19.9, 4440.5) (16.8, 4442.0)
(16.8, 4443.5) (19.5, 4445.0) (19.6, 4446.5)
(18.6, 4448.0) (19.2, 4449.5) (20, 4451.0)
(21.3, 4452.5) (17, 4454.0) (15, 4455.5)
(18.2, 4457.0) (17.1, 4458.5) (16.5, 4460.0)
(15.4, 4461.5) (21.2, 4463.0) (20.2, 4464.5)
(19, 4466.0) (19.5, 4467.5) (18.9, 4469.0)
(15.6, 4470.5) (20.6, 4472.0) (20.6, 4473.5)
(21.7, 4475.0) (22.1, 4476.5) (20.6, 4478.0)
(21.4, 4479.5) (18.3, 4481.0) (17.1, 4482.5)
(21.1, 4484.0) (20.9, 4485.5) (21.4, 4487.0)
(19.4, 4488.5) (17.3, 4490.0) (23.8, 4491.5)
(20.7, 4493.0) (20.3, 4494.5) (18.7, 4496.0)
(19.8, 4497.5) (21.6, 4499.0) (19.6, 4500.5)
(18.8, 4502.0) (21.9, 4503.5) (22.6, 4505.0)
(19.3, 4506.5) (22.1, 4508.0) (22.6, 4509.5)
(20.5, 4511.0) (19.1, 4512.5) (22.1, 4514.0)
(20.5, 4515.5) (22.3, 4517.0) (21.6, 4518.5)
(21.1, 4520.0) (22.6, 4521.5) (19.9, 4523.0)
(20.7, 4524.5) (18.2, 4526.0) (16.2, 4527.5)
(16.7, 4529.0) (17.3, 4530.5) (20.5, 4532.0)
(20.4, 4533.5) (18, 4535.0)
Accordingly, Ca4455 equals 1.4 angstroms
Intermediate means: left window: 19.3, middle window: 18.4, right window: 20.1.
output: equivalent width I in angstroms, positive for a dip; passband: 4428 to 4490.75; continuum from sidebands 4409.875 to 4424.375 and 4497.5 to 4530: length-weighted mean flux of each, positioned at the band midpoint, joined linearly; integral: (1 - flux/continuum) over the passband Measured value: 2.0 angstroms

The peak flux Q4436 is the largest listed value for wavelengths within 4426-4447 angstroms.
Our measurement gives 20.3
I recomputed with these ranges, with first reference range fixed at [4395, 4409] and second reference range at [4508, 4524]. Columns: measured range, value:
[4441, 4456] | 0.0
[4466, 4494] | -0.3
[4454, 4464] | 0.9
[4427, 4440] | -0.7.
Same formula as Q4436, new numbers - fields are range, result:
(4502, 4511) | 22.6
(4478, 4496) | 23.8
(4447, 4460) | 21.3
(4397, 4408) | 19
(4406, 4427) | 22.2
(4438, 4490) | 22.1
